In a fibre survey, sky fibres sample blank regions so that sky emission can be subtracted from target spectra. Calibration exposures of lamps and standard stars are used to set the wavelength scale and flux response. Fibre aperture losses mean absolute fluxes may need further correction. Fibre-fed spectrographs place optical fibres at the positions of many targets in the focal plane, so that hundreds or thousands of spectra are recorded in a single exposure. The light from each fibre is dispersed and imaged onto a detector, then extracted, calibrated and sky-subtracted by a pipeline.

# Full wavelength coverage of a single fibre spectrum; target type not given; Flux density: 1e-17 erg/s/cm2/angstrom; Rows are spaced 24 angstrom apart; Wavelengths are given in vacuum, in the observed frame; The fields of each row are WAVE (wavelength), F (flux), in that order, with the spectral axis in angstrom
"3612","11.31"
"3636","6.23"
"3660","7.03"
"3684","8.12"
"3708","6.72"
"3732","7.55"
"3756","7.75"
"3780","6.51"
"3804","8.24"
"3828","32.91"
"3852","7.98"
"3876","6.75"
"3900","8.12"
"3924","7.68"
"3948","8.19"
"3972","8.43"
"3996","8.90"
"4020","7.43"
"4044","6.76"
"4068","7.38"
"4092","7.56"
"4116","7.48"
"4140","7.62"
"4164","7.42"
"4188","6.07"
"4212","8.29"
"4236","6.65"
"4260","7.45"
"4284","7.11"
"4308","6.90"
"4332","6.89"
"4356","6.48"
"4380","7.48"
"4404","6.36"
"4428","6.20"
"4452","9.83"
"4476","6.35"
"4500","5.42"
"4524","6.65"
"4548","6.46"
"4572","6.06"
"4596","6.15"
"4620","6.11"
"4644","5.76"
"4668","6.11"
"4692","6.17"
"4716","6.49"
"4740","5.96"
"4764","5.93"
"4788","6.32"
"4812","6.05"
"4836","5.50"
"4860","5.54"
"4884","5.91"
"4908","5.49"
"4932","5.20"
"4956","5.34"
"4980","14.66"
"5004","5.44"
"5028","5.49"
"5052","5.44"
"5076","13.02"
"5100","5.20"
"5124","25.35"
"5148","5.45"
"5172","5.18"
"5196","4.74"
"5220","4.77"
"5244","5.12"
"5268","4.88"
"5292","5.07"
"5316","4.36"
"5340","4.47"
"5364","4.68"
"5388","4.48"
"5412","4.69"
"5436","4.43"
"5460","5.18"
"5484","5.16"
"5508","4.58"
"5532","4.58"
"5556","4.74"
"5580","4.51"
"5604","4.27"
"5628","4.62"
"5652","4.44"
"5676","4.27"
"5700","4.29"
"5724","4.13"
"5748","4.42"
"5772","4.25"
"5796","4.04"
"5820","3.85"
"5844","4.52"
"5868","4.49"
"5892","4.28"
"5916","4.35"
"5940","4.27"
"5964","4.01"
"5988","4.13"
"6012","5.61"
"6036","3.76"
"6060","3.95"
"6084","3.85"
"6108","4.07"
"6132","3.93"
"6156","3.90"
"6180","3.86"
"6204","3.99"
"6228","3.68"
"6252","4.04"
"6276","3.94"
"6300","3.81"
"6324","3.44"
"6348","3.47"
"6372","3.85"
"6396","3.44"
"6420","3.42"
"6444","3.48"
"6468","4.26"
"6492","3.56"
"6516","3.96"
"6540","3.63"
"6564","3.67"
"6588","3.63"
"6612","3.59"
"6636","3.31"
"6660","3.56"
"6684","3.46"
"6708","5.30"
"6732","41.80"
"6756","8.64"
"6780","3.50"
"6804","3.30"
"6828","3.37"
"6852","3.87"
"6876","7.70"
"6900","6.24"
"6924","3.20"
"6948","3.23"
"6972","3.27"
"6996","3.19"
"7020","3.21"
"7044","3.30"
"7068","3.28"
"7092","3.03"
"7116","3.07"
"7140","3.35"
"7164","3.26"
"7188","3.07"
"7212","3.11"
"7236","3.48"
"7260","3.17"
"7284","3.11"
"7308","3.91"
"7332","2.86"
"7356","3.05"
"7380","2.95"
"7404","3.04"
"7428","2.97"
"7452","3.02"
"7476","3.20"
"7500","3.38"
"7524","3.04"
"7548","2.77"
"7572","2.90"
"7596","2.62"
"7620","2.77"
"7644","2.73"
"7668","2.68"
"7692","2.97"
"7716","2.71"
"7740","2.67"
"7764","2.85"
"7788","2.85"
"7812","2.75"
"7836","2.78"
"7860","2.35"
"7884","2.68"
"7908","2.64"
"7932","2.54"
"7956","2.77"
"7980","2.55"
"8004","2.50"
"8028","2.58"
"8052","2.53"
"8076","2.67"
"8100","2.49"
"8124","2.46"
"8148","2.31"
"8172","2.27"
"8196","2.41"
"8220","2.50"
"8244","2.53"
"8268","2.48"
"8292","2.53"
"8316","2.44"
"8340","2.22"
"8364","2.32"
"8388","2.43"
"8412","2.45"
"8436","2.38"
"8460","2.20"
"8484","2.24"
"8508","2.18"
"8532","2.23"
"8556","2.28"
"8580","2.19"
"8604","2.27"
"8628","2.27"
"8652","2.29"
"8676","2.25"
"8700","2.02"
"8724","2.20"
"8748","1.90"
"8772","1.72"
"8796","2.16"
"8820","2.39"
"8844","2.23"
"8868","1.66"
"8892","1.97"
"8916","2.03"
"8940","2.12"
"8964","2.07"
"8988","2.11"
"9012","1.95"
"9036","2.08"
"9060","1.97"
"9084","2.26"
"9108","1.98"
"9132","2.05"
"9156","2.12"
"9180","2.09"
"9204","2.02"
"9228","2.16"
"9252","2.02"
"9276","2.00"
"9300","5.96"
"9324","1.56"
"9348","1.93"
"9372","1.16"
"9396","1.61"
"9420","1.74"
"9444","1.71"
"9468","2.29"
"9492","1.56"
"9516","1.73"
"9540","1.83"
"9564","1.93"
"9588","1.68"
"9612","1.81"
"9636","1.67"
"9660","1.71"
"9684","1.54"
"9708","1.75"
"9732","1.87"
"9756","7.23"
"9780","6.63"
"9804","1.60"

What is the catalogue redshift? 0.02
